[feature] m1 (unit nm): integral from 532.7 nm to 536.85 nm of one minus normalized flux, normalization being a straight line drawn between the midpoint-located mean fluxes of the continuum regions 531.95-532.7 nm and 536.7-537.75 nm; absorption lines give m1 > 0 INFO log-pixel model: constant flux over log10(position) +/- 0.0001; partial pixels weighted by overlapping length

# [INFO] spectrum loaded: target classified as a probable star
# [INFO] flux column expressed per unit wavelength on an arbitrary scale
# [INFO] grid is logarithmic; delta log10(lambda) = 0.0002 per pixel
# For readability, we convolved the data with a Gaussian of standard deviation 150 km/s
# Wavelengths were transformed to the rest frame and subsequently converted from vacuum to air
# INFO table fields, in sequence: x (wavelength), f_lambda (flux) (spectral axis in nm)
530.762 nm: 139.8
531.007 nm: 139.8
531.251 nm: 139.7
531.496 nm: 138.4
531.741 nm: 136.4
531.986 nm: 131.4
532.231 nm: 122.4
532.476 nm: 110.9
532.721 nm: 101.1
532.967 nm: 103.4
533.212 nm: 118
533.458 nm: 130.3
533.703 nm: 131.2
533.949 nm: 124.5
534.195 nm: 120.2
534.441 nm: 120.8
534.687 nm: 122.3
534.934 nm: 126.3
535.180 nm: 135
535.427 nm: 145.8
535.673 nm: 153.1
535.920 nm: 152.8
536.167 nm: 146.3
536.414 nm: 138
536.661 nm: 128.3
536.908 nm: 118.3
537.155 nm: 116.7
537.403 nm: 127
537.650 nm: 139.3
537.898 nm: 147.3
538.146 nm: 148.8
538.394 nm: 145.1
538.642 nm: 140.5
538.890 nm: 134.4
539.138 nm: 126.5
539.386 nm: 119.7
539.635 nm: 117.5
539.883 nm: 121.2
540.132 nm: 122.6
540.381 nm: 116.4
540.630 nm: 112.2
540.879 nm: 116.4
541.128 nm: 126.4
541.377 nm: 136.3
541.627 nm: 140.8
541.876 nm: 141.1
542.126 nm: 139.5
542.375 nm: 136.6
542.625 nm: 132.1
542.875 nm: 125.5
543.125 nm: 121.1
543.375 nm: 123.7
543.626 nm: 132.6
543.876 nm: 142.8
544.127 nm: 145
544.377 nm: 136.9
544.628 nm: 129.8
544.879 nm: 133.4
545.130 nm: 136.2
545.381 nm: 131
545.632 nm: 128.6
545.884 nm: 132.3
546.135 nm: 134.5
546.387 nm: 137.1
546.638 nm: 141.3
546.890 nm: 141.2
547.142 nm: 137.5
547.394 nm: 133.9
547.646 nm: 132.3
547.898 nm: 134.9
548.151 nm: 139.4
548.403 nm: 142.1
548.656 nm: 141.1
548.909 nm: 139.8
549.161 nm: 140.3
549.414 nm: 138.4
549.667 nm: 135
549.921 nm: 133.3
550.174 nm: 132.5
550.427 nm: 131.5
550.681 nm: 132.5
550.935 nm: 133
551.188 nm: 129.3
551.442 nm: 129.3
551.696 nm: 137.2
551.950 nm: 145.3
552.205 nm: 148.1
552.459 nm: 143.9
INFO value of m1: -0.28 nm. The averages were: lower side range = 118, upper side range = 125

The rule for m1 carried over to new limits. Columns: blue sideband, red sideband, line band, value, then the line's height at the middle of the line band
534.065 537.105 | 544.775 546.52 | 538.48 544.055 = 0.196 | 133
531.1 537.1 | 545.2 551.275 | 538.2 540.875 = 0.115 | 131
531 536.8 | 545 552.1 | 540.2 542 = 0.078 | 133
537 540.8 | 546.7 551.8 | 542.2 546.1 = -0.010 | 132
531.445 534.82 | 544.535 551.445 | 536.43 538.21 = -0.090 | 126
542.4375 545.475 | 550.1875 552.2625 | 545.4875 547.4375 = -0.034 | 133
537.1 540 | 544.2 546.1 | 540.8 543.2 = 0.012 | 133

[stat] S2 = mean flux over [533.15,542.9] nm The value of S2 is 131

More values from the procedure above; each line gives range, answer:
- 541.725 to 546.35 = 134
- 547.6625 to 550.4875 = 137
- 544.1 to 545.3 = 135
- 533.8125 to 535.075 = 123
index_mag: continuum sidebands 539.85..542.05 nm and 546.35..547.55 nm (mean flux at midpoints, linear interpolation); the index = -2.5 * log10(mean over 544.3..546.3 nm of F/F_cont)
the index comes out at 0.02 mag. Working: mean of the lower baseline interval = 126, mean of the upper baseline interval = 138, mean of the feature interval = 133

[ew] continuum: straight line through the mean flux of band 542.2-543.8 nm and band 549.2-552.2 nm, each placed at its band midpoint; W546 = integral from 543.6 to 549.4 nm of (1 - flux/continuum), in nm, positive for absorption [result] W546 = -0.213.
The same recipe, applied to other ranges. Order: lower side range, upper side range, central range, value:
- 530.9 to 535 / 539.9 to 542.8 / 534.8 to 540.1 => -0.32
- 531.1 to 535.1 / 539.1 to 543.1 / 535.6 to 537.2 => -0.15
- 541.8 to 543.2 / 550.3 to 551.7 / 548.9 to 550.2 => -0.05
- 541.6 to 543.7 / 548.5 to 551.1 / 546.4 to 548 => -0.03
